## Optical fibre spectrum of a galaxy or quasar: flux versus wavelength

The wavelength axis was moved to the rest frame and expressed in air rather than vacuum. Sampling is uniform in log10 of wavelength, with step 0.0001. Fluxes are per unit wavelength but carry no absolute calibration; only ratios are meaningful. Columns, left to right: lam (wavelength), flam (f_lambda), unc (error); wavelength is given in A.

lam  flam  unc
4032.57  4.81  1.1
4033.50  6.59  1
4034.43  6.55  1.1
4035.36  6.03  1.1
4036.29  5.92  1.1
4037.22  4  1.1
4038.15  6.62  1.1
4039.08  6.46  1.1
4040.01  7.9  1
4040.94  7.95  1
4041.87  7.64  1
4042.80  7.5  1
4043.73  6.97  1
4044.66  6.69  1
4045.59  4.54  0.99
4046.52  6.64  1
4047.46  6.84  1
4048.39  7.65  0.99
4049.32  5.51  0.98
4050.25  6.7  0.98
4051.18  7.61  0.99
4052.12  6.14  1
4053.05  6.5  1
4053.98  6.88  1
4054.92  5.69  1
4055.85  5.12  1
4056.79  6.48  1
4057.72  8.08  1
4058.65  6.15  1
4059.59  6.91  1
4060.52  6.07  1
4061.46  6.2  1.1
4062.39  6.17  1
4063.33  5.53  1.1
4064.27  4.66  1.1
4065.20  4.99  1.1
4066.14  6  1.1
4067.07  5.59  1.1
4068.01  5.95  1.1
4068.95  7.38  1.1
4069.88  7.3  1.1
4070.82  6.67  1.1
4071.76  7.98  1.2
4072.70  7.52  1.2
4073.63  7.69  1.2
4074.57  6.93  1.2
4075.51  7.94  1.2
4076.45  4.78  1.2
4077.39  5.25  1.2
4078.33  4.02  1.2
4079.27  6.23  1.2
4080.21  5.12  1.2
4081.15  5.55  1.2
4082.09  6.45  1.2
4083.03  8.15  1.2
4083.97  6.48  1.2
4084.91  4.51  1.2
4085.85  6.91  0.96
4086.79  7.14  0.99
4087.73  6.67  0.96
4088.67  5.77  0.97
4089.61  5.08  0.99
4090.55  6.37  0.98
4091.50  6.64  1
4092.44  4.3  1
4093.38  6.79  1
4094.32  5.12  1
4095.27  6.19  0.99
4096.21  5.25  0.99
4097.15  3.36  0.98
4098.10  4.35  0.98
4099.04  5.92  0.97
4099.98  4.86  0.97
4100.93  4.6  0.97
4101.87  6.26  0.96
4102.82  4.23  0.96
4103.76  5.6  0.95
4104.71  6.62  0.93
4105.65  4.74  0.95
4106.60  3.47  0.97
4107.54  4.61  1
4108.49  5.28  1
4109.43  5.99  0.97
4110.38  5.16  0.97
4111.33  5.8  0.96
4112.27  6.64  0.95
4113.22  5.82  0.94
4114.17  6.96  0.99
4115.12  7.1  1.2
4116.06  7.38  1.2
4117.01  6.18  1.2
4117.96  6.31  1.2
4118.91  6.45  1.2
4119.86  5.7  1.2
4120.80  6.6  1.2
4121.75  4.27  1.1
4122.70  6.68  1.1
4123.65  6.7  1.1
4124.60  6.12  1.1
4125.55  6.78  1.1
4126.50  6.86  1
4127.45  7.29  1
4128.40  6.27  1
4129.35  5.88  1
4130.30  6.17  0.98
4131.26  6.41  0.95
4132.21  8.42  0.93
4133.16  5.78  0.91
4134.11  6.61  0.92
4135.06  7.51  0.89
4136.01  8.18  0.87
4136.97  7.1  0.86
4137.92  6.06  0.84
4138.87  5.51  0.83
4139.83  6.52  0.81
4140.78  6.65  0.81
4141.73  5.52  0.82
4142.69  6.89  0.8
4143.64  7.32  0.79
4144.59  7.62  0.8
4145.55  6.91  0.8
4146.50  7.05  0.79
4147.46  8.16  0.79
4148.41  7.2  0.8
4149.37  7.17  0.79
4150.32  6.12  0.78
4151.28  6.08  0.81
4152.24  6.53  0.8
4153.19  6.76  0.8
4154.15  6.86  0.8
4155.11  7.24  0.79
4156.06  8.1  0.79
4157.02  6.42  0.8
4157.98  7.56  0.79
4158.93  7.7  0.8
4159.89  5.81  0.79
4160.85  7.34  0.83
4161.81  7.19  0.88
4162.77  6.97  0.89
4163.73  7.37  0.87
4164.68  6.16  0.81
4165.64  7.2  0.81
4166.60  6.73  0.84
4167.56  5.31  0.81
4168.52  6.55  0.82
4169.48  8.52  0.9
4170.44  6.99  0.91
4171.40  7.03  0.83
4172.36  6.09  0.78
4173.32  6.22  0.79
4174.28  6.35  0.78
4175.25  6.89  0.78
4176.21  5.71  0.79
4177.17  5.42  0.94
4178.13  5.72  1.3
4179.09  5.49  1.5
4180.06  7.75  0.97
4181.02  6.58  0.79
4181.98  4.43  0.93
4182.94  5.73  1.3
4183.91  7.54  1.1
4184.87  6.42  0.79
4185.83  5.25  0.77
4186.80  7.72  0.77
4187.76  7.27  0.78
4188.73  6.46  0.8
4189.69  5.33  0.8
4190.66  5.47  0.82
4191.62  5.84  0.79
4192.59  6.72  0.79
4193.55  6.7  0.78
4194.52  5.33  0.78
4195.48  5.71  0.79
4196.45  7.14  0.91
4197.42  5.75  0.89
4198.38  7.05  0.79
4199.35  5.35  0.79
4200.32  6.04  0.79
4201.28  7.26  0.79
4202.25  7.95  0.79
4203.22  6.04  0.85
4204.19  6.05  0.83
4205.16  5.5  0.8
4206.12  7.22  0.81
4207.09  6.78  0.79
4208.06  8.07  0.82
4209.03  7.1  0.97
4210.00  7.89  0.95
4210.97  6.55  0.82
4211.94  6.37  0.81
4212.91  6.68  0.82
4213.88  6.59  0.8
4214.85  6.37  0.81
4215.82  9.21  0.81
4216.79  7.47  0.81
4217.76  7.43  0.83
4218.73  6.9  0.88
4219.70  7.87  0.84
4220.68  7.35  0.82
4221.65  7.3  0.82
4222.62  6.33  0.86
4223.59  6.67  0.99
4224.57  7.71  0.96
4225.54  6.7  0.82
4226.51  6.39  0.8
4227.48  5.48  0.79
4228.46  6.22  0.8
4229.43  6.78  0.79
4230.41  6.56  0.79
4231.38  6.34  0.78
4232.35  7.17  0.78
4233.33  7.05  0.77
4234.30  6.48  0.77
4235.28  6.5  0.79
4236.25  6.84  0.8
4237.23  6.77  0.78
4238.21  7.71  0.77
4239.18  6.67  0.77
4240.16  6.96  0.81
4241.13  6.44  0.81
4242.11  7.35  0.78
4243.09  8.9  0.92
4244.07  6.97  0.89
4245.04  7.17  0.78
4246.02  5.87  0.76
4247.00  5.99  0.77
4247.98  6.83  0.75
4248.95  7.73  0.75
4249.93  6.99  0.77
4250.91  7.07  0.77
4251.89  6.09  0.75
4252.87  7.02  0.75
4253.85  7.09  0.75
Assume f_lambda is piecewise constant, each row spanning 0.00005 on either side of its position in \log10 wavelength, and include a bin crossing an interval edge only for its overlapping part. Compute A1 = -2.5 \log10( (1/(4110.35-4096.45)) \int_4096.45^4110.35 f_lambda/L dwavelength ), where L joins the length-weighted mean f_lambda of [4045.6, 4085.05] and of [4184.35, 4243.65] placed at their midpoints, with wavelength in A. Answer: 0.27 mag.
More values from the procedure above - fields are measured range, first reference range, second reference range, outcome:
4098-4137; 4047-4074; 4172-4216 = 0.06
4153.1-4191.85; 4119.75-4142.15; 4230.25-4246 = 0.02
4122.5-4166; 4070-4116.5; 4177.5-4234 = -0.10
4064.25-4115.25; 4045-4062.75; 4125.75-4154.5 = 0.12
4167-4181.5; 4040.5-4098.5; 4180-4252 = 0.02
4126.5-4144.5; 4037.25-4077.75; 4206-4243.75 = 0.01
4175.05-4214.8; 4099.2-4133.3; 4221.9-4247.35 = 0.02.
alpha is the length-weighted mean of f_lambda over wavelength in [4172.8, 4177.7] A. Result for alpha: 6.11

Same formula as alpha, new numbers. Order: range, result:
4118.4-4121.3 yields 6.24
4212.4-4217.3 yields 7.26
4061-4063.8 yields 5.96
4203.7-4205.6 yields 5.77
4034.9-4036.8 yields 5.92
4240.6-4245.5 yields 7.37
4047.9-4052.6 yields 6.73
